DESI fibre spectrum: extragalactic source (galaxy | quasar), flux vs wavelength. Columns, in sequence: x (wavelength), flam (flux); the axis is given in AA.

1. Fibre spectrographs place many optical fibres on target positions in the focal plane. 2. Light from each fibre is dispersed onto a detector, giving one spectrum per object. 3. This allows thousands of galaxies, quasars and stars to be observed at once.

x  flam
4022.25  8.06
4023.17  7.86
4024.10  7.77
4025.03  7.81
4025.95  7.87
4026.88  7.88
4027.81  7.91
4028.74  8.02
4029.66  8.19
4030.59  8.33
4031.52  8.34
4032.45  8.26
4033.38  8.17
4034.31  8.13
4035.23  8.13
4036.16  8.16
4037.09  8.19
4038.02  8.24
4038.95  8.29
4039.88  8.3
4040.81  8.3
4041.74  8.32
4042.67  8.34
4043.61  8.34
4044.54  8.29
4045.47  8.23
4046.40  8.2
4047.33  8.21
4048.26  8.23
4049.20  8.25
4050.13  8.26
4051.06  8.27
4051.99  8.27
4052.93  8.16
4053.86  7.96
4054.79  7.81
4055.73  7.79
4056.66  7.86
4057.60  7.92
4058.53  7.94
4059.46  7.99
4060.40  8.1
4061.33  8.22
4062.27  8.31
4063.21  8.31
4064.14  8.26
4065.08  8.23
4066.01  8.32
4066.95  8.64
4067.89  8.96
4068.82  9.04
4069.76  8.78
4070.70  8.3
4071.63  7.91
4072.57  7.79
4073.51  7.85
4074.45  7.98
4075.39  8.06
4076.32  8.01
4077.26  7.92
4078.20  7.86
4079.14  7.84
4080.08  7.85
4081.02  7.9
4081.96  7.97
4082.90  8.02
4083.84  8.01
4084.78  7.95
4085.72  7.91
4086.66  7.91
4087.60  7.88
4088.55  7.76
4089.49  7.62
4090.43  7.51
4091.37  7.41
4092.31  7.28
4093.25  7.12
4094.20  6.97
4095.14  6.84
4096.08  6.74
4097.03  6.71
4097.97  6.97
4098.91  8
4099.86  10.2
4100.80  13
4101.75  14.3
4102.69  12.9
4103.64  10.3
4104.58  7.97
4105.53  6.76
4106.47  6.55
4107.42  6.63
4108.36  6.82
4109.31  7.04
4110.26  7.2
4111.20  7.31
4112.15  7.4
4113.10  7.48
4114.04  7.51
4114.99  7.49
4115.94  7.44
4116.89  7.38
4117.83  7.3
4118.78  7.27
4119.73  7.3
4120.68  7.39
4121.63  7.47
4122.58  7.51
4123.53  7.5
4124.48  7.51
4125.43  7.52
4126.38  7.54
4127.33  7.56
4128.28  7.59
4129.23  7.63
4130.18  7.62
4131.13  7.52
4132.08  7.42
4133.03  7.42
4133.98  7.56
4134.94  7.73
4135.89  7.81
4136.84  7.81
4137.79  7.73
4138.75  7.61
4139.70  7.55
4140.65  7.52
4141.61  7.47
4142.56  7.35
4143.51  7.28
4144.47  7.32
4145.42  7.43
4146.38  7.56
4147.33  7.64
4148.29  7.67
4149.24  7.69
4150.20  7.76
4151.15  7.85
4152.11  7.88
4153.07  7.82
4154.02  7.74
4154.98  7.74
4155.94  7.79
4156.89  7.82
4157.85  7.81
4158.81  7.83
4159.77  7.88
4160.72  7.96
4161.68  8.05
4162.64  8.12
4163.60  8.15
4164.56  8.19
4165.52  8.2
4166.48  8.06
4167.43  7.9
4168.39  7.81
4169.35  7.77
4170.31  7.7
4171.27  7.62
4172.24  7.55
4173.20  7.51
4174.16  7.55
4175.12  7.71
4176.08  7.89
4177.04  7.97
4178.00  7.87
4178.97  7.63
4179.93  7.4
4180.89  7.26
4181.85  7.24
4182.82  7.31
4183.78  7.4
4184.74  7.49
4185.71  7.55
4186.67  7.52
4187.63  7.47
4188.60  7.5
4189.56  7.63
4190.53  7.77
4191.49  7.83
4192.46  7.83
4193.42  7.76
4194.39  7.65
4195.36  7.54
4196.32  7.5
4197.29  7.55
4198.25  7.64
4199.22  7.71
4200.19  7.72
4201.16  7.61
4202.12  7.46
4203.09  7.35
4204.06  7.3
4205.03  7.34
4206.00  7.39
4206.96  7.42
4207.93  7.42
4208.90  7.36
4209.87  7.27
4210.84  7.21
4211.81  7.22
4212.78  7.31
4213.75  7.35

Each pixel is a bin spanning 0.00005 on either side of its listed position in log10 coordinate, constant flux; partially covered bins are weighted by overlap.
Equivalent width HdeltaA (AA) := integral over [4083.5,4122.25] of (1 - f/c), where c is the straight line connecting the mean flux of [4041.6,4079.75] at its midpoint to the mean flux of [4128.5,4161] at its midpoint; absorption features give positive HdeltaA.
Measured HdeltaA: -0.1 AA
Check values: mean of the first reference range 8.18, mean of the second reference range 7.65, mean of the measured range 7.92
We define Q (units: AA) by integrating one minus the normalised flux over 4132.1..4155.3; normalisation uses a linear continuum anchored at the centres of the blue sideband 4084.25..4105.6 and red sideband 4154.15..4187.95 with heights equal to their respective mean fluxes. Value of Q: 1.10 AA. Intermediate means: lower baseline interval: 8.47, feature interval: 7.62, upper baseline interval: 7.74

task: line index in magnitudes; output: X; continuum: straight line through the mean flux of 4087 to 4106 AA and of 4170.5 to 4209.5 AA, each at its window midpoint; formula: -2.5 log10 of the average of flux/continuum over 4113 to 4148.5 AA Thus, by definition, 0.09 mag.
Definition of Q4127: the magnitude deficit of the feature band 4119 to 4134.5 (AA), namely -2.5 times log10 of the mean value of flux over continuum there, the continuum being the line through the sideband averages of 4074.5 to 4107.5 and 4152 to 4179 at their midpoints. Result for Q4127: 0.075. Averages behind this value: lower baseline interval 8.21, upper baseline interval 7.85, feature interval 7.5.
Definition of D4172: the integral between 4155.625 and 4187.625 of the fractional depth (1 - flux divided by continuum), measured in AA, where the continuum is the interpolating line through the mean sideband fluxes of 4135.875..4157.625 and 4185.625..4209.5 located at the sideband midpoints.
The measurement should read -0.58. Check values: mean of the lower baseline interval 7.64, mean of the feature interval 7.74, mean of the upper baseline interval 7.55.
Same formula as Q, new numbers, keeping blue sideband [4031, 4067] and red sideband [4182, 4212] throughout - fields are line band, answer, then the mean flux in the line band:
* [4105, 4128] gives 1.7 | 7.29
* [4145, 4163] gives -0.2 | 7.79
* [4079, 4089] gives 0.1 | 7.91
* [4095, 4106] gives -1.9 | 9.3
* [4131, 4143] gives 0.3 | 7.58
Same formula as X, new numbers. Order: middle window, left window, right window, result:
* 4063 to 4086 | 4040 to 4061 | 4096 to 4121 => -0.001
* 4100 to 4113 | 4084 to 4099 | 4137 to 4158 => -0.176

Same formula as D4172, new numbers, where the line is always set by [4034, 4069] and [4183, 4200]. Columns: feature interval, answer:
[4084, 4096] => 0.8 AA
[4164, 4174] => -0.2 AA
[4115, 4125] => 0.6 AA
